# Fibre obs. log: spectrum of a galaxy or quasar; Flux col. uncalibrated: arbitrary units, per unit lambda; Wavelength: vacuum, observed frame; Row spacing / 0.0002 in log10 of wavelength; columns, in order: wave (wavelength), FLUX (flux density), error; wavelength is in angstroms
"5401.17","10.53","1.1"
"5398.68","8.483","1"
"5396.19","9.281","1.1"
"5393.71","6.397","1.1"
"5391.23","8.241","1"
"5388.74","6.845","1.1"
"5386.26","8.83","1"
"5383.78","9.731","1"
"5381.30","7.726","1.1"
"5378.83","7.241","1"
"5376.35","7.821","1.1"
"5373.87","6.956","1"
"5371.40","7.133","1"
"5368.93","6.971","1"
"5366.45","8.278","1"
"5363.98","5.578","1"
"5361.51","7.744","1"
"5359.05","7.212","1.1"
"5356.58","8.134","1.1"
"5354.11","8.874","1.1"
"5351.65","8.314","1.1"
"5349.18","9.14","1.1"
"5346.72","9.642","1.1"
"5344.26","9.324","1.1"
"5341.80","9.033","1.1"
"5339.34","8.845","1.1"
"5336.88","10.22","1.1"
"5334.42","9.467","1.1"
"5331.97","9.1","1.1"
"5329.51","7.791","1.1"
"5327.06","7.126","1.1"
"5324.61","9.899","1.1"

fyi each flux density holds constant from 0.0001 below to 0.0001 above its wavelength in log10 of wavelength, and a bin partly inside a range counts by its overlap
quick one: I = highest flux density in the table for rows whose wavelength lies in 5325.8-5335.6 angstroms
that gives 9.467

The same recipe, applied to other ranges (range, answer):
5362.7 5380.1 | 8.278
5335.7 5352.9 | 10.22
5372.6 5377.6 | 7.821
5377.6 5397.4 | 9.731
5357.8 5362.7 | 7.744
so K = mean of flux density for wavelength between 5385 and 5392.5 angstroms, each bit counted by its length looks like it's 7.97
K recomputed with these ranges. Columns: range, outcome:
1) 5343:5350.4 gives 9.37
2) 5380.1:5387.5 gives 8.77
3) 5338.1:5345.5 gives 9.07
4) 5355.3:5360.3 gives 7.69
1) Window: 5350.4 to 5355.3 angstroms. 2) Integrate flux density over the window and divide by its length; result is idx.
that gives 8.59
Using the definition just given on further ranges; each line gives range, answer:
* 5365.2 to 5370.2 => 7.61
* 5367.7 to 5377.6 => 7.22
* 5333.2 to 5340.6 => 9.5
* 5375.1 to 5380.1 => 7.53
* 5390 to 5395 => 7.35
